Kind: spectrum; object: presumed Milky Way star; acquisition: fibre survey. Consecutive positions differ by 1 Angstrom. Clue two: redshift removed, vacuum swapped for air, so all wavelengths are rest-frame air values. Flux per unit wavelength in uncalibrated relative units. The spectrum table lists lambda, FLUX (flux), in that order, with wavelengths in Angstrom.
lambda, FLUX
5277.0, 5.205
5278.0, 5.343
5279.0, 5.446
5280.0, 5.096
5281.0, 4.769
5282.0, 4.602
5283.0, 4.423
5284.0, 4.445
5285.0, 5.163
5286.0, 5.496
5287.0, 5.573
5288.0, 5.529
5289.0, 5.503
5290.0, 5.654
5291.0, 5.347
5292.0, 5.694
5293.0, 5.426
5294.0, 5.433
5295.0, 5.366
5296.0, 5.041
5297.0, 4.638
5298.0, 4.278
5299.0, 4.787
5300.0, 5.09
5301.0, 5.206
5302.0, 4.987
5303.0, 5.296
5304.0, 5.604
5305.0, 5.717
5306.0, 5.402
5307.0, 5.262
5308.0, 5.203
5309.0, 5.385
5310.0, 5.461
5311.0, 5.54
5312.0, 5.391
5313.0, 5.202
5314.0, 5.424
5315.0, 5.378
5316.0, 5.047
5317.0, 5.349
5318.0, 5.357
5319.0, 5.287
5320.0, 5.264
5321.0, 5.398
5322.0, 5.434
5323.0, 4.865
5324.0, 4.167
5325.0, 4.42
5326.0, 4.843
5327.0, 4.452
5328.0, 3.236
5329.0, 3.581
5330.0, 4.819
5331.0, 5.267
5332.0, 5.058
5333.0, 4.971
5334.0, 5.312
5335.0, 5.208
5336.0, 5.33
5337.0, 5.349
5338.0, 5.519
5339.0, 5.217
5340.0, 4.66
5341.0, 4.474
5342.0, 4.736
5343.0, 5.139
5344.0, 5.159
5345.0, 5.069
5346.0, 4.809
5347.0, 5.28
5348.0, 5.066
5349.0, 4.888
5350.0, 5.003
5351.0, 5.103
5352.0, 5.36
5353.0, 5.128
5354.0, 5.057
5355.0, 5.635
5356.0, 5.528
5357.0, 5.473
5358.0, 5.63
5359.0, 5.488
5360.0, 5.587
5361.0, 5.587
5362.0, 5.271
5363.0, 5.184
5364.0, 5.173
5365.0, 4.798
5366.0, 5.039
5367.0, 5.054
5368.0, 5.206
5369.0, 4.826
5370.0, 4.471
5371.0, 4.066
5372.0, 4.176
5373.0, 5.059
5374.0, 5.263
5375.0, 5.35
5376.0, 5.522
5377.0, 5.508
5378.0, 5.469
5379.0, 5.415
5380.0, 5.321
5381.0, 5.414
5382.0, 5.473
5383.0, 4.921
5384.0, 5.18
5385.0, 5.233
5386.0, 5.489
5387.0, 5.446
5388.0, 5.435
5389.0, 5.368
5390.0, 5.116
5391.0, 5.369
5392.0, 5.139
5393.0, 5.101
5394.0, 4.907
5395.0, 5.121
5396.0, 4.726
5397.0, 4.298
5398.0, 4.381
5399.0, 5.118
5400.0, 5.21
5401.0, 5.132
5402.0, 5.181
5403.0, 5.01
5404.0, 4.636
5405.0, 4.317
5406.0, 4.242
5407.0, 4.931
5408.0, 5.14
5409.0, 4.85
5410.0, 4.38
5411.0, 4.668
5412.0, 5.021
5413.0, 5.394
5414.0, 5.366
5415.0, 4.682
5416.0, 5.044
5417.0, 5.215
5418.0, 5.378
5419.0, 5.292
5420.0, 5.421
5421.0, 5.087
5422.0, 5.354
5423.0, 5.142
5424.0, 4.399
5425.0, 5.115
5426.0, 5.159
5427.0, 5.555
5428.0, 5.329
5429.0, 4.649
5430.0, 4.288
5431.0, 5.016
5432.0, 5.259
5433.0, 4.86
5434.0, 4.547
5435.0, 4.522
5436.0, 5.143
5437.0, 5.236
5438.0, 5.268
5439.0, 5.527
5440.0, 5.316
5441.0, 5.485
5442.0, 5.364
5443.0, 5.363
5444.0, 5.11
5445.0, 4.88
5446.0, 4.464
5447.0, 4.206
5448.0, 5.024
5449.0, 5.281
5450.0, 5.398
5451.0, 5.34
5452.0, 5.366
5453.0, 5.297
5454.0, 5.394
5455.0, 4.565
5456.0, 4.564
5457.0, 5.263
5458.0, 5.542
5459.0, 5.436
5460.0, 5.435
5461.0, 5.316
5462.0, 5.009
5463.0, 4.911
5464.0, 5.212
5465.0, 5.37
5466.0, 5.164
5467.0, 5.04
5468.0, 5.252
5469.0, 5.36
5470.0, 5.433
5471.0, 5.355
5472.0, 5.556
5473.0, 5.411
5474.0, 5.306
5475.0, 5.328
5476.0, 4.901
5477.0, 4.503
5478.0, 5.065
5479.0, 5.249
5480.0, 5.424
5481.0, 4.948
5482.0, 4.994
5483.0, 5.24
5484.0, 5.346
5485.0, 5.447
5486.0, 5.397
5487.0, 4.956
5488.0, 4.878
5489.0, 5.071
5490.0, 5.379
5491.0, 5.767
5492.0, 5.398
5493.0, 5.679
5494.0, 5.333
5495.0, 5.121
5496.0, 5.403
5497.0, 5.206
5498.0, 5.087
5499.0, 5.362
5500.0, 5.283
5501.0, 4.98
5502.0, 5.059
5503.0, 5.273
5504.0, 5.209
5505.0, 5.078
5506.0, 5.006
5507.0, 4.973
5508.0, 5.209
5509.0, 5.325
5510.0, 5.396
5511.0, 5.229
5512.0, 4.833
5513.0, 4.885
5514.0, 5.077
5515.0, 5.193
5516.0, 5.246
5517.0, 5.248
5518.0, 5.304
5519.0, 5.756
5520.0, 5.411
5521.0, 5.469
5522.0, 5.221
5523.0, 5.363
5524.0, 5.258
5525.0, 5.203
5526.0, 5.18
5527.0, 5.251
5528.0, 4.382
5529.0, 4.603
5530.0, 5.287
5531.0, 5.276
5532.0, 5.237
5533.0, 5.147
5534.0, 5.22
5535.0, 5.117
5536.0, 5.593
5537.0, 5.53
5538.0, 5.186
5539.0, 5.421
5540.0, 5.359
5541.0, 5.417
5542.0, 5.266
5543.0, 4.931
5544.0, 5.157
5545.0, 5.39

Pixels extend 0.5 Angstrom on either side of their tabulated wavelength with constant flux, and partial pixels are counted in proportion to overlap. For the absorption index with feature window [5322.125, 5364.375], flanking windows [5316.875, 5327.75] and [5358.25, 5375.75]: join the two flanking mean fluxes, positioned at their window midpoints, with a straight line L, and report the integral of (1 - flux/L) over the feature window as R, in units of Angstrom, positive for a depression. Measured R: -0.3 Angstrom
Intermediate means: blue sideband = 4.93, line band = 5.03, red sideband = 5.05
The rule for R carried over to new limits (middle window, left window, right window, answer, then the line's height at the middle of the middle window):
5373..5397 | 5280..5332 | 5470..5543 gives -0.5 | 5.14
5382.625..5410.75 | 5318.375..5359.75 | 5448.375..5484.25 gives 0.7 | 5.11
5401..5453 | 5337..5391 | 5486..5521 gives 1.7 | 5.2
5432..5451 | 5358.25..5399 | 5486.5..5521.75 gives 0.4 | 5.18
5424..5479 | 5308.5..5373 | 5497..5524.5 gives 0.4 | 5.16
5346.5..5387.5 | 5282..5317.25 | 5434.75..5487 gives 0.1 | 5.21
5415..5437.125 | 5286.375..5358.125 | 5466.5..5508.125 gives 0.7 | 5.19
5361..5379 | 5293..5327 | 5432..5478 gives 0.4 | 5.16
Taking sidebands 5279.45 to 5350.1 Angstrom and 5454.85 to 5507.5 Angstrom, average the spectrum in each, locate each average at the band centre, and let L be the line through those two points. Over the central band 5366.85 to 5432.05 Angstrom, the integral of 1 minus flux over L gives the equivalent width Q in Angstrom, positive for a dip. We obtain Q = 1.34 Angstrom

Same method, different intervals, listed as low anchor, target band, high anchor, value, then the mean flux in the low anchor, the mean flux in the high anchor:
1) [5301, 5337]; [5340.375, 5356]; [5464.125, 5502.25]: 0.1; 5.09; 5.24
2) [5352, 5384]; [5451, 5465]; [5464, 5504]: 0.1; 5.2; 5.24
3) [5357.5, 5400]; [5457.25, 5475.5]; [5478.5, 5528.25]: -0.4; 5.14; 5.22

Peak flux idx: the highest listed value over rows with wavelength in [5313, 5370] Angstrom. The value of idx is 5.635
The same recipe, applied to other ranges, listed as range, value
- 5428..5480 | 5.556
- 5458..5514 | 5.767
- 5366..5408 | 5.522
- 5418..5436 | 5.555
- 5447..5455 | 5.398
